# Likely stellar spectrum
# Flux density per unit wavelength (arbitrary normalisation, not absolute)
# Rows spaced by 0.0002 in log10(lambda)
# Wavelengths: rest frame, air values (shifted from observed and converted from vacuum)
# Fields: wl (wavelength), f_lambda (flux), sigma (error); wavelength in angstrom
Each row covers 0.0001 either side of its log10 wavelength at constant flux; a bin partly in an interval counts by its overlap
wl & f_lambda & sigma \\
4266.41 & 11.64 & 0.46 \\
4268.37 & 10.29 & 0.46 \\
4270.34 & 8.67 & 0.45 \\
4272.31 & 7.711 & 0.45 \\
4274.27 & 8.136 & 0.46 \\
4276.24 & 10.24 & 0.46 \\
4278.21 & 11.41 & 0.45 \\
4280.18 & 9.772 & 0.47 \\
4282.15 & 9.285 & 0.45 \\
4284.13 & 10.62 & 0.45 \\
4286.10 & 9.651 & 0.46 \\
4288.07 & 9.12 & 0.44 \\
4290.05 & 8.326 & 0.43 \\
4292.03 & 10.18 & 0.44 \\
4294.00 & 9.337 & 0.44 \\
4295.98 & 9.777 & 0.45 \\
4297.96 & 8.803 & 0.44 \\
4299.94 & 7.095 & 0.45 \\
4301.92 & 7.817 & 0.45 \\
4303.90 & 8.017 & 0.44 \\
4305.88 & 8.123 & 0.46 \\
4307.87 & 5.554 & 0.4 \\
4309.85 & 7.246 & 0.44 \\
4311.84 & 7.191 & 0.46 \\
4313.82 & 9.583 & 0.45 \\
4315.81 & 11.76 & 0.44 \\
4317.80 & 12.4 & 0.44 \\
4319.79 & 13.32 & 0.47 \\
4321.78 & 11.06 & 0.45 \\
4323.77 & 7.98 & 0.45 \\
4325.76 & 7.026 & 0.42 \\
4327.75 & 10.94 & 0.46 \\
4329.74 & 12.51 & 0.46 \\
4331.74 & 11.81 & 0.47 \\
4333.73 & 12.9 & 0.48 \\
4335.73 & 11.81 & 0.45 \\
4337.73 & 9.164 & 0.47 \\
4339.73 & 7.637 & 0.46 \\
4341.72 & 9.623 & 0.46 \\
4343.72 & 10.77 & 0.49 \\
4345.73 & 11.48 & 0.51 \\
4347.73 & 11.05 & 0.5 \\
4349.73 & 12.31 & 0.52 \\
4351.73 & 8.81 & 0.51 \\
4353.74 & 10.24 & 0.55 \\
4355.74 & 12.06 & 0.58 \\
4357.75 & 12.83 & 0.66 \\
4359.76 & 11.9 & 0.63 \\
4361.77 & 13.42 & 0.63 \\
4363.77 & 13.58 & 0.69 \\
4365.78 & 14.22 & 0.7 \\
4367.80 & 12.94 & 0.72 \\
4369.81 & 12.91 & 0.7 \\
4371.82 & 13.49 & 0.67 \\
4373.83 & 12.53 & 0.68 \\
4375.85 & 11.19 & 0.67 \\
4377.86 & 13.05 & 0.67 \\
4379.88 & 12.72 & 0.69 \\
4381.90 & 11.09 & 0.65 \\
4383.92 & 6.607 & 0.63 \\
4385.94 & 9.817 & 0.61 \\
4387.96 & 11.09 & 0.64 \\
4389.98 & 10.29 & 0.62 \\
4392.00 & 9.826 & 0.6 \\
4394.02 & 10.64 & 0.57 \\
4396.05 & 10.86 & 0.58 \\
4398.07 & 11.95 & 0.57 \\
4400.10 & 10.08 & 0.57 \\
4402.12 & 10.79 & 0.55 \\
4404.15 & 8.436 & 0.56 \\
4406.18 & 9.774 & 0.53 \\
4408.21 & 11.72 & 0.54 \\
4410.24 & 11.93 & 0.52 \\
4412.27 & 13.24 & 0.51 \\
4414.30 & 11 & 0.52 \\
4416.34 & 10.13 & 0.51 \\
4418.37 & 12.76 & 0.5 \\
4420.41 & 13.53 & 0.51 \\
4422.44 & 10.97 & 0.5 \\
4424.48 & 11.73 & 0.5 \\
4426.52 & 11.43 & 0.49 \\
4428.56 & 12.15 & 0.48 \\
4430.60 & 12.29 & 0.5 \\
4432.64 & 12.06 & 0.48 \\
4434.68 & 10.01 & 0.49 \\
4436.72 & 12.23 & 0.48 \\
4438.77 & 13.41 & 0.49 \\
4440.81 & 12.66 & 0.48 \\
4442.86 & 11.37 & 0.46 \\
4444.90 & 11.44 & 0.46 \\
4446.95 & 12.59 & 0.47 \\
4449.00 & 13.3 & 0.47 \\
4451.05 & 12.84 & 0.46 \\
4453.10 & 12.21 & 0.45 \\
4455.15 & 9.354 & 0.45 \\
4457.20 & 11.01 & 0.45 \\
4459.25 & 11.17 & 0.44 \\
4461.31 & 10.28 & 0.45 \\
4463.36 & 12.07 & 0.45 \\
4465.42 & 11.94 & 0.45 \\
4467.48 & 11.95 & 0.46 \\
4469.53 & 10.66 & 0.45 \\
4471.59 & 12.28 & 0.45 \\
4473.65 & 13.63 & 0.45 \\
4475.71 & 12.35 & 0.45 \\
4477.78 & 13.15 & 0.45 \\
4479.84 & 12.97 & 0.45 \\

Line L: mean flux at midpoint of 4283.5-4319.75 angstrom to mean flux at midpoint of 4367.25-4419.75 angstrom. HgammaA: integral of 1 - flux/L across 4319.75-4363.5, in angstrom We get -4.2 angstrom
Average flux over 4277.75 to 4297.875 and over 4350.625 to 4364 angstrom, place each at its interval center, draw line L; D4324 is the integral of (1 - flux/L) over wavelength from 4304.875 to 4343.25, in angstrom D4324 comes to 3.1 angstrom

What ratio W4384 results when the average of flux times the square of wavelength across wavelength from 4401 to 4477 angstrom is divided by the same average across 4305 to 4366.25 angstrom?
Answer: 1.15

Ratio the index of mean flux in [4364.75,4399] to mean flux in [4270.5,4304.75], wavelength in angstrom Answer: 1.3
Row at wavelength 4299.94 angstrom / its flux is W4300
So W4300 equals 7.095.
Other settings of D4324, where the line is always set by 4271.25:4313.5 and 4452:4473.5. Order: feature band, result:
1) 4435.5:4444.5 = -1.0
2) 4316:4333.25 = -3.2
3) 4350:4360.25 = -1.6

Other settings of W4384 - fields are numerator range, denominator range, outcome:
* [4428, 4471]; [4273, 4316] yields 1.42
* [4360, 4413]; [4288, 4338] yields 1.24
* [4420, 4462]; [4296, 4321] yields 1.40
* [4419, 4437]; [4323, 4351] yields 1.17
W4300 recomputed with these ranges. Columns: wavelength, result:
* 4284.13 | 10.62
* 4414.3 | 11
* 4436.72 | 12.23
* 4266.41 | 11.64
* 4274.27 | 8.136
